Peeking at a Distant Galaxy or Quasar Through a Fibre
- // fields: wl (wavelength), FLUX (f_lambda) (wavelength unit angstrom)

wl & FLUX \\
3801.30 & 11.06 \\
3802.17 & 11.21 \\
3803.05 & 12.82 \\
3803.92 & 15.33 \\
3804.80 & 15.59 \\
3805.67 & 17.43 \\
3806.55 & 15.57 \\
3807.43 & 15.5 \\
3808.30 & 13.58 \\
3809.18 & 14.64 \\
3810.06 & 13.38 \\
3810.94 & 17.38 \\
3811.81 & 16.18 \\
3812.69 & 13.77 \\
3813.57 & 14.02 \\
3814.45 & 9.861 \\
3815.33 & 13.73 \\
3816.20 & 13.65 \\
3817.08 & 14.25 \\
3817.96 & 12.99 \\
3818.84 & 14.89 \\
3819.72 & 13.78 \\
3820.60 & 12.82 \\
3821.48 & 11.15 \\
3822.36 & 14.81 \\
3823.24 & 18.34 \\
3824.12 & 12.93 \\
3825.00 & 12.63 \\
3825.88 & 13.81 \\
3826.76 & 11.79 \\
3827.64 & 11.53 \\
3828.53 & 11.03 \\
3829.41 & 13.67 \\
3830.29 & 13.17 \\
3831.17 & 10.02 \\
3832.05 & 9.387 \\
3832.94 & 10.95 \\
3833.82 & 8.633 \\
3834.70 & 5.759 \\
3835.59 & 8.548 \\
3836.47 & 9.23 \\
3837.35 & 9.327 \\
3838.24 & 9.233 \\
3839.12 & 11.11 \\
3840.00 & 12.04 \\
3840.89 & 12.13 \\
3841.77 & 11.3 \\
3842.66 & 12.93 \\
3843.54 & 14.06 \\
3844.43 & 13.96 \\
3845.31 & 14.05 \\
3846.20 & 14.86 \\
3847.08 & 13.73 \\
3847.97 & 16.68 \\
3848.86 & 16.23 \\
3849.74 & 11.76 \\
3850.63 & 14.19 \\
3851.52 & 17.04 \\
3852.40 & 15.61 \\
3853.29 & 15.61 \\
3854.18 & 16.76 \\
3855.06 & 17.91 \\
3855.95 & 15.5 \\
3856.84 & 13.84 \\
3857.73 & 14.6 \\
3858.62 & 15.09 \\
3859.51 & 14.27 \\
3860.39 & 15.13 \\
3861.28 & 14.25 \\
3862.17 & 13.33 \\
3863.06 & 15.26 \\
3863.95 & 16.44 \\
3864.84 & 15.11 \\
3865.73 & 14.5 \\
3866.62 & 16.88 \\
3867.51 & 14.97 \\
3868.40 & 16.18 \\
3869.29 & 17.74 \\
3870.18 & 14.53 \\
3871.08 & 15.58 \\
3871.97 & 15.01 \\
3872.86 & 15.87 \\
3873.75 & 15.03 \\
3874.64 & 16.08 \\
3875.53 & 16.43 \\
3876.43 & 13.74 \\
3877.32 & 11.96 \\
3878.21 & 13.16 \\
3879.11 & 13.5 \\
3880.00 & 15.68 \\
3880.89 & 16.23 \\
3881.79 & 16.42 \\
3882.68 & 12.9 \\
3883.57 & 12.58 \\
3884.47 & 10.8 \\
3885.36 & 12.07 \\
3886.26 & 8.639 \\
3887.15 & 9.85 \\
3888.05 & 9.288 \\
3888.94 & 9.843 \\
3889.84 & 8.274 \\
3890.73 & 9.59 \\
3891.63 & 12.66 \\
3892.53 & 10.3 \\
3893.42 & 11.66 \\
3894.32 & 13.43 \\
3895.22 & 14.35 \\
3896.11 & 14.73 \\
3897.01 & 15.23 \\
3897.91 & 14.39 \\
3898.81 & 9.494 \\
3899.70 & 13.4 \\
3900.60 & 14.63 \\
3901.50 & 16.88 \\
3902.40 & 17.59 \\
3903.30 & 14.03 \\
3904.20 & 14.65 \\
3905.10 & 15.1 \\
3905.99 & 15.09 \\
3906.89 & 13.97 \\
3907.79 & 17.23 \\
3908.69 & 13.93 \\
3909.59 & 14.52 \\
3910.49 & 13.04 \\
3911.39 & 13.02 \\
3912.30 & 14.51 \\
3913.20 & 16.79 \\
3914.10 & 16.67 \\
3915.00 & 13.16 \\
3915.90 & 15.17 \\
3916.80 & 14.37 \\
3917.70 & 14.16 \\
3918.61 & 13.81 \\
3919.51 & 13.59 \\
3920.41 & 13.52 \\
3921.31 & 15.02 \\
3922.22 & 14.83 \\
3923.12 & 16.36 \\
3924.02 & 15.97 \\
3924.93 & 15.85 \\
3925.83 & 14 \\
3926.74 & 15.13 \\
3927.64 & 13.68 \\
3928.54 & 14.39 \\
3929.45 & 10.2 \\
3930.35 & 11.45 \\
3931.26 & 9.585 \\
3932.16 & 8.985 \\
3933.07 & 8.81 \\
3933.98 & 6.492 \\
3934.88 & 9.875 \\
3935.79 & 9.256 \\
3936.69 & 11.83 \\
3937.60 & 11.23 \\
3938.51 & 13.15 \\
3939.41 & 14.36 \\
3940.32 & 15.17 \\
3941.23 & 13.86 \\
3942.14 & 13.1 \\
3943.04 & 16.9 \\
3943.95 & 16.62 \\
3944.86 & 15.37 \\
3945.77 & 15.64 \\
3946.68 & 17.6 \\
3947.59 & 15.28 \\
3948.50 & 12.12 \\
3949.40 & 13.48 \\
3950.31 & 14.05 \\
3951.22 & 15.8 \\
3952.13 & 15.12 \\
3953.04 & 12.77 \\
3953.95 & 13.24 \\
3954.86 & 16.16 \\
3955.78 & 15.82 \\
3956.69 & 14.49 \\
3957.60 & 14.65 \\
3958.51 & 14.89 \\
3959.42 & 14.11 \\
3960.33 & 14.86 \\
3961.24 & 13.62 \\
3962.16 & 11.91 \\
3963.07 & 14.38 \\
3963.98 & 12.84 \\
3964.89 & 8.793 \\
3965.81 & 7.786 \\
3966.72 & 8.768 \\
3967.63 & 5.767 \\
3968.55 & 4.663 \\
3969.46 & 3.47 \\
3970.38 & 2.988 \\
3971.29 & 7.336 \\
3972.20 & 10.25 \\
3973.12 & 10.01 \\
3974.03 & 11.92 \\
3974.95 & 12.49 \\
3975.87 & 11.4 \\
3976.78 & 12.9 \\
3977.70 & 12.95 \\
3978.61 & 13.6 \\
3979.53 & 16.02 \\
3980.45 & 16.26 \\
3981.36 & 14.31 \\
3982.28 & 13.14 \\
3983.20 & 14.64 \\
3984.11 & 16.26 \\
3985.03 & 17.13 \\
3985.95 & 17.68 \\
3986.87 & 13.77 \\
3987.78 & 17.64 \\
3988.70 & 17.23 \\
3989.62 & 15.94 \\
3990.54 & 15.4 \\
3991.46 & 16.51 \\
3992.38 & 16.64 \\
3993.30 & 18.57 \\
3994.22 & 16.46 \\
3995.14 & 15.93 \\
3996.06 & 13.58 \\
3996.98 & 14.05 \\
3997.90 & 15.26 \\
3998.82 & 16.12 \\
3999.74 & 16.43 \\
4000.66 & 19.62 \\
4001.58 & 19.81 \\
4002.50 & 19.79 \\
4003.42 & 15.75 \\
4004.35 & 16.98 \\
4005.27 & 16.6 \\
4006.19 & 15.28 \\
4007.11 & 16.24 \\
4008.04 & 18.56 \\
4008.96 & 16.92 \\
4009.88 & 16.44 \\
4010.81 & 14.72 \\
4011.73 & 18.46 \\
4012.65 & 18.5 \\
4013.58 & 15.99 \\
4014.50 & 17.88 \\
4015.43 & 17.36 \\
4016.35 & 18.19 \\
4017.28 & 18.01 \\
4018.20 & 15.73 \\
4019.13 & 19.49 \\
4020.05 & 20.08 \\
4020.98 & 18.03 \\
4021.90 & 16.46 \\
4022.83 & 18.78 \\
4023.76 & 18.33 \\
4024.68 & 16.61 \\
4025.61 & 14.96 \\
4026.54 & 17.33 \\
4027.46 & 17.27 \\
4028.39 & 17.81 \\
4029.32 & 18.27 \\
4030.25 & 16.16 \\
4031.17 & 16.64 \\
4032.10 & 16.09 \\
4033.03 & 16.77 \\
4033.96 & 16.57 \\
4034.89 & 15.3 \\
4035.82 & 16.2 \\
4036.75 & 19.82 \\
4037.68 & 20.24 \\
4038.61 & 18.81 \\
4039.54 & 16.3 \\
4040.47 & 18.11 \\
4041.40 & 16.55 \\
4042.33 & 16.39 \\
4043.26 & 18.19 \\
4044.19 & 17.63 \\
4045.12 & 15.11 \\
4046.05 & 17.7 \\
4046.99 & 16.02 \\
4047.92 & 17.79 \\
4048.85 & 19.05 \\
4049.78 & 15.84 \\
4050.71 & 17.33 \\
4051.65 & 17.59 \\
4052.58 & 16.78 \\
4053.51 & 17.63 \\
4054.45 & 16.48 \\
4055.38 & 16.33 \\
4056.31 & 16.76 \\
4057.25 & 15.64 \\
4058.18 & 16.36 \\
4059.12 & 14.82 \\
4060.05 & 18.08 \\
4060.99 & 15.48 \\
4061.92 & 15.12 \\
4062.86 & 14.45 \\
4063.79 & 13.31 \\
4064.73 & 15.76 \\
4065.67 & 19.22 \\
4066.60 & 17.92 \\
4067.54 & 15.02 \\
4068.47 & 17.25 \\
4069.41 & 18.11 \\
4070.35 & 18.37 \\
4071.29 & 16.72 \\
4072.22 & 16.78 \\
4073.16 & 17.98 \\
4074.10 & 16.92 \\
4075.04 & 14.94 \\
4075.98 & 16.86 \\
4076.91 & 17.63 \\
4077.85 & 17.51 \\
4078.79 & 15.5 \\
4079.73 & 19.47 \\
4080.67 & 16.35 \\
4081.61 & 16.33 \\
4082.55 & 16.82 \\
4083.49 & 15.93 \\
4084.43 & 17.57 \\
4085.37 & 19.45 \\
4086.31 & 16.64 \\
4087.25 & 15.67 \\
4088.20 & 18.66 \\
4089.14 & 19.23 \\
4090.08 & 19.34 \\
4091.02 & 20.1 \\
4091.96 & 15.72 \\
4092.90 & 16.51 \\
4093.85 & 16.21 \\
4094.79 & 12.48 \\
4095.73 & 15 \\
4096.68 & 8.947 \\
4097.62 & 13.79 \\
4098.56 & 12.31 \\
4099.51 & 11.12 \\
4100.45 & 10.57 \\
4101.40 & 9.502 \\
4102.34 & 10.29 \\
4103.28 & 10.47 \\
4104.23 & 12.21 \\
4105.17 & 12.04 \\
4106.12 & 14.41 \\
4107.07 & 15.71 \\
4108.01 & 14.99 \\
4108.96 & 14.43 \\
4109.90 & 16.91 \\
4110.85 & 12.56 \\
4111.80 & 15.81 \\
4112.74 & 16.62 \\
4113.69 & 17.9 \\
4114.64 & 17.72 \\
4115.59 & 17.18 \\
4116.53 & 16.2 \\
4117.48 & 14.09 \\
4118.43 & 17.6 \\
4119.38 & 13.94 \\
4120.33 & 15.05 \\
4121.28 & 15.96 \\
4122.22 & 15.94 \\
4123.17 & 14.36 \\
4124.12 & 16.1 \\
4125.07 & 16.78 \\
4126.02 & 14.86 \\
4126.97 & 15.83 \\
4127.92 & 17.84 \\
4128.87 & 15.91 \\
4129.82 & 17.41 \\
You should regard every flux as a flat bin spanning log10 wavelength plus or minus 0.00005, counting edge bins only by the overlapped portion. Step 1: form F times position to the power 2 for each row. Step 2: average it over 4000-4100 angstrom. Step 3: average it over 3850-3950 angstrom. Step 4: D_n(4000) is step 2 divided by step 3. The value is 1.31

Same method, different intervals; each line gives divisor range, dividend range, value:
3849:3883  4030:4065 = 1.21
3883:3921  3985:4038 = 1.35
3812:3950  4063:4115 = 1.28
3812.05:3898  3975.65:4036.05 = 1.34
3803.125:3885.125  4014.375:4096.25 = 1.37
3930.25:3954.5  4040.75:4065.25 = 1.33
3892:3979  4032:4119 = 1.32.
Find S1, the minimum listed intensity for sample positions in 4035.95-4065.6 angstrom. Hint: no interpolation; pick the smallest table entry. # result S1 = 13.31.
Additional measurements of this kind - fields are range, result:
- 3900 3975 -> 2.988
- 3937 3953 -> 11.23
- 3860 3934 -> 6.492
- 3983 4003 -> 13.58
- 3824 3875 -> 5.759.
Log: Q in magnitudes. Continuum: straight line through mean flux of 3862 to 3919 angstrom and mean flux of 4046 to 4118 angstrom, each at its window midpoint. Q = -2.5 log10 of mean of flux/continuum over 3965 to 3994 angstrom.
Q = 0.17 mag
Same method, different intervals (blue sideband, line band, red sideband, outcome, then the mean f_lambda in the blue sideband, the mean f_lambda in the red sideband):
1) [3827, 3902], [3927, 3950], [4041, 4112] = 0.12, 13.3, 15.9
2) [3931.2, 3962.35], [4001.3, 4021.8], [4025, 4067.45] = -0.12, 13.5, 16.8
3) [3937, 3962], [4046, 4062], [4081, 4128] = -0.12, 14.5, 15.2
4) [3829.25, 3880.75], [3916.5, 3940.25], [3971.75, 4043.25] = 0.18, 13.8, 16.4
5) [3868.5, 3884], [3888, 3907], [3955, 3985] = 0.08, 14.9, 11.9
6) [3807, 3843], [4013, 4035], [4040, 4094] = -0.07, 12.4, 17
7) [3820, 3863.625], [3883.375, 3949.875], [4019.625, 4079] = 0.09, 13.1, 17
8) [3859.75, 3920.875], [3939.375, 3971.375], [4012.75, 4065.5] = 0.20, 14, 17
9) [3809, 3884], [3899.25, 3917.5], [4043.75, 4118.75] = -0.04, 13.8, 15.9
